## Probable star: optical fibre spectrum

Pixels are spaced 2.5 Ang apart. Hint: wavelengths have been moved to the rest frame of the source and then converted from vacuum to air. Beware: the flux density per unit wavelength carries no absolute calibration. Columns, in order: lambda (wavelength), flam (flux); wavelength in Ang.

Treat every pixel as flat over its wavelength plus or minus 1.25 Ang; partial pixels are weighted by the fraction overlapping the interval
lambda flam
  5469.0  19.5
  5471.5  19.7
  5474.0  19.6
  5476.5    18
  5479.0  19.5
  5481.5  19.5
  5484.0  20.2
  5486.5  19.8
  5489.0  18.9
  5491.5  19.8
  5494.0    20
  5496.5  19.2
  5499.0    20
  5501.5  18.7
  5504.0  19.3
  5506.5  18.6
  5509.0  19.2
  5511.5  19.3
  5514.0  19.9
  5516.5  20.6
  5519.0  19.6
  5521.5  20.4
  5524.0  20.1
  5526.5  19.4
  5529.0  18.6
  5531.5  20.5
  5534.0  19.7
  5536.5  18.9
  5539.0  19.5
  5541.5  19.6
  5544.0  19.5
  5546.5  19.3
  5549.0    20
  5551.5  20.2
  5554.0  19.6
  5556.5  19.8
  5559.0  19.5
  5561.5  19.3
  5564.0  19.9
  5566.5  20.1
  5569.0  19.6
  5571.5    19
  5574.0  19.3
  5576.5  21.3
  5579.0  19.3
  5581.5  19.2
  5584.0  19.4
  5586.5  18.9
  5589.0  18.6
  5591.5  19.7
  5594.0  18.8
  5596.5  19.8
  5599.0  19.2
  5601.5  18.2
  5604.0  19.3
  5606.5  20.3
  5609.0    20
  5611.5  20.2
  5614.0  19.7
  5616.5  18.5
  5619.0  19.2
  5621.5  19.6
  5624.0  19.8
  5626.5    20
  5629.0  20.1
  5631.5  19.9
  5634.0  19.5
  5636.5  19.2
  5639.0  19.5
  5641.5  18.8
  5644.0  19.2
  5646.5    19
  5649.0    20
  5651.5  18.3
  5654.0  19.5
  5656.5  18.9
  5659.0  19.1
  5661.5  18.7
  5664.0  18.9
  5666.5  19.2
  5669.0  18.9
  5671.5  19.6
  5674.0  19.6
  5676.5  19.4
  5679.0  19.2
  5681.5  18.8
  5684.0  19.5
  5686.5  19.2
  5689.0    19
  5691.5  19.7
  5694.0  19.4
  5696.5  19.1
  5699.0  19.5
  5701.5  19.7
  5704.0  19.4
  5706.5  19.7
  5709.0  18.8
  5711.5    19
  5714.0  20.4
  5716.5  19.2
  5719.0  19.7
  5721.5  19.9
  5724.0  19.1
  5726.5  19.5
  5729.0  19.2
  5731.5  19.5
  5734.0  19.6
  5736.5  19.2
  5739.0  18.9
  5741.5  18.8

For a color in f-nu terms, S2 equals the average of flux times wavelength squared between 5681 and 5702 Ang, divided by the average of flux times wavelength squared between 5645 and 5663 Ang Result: 1.03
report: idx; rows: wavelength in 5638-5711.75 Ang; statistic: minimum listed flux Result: 18.3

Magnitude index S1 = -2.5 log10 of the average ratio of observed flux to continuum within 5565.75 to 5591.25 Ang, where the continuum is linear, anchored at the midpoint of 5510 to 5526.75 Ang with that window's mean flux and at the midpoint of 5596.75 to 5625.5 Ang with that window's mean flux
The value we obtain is 0.01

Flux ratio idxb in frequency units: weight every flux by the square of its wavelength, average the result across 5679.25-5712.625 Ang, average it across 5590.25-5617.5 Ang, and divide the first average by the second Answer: 1.0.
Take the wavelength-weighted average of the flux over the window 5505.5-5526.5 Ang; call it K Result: 19.7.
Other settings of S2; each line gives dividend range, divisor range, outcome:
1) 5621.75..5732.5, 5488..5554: 1.05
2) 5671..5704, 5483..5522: 1.06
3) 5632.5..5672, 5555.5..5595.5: 1.01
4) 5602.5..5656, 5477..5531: 1.04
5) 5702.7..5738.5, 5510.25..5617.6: 1.05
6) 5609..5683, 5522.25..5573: 1.02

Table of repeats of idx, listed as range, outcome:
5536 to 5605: 18.2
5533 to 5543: 18.9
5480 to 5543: 18.6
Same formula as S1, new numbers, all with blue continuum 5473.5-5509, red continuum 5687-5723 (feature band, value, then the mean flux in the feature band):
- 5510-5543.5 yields -0.018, 19.7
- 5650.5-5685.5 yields 0.018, 19.1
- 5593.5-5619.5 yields 0.000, 19.4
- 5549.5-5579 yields -0.021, 19.8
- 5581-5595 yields 0.017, 19.1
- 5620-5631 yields -0.025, 19.9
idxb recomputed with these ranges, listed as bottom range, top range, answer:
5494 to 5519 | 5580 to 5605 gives 1.01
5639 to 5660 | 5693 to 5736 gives 1.04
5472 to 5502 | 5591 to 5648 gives 1.05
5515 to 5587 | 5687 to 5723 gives 1.04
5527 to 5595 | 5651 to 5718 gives 1.03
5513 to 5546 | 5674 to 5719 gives 1.04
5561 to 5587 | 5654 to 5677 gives 1.01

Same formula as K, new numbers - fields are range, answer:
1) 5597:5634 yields 19.6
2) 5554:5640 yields 19.5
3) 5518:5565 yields 19.7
